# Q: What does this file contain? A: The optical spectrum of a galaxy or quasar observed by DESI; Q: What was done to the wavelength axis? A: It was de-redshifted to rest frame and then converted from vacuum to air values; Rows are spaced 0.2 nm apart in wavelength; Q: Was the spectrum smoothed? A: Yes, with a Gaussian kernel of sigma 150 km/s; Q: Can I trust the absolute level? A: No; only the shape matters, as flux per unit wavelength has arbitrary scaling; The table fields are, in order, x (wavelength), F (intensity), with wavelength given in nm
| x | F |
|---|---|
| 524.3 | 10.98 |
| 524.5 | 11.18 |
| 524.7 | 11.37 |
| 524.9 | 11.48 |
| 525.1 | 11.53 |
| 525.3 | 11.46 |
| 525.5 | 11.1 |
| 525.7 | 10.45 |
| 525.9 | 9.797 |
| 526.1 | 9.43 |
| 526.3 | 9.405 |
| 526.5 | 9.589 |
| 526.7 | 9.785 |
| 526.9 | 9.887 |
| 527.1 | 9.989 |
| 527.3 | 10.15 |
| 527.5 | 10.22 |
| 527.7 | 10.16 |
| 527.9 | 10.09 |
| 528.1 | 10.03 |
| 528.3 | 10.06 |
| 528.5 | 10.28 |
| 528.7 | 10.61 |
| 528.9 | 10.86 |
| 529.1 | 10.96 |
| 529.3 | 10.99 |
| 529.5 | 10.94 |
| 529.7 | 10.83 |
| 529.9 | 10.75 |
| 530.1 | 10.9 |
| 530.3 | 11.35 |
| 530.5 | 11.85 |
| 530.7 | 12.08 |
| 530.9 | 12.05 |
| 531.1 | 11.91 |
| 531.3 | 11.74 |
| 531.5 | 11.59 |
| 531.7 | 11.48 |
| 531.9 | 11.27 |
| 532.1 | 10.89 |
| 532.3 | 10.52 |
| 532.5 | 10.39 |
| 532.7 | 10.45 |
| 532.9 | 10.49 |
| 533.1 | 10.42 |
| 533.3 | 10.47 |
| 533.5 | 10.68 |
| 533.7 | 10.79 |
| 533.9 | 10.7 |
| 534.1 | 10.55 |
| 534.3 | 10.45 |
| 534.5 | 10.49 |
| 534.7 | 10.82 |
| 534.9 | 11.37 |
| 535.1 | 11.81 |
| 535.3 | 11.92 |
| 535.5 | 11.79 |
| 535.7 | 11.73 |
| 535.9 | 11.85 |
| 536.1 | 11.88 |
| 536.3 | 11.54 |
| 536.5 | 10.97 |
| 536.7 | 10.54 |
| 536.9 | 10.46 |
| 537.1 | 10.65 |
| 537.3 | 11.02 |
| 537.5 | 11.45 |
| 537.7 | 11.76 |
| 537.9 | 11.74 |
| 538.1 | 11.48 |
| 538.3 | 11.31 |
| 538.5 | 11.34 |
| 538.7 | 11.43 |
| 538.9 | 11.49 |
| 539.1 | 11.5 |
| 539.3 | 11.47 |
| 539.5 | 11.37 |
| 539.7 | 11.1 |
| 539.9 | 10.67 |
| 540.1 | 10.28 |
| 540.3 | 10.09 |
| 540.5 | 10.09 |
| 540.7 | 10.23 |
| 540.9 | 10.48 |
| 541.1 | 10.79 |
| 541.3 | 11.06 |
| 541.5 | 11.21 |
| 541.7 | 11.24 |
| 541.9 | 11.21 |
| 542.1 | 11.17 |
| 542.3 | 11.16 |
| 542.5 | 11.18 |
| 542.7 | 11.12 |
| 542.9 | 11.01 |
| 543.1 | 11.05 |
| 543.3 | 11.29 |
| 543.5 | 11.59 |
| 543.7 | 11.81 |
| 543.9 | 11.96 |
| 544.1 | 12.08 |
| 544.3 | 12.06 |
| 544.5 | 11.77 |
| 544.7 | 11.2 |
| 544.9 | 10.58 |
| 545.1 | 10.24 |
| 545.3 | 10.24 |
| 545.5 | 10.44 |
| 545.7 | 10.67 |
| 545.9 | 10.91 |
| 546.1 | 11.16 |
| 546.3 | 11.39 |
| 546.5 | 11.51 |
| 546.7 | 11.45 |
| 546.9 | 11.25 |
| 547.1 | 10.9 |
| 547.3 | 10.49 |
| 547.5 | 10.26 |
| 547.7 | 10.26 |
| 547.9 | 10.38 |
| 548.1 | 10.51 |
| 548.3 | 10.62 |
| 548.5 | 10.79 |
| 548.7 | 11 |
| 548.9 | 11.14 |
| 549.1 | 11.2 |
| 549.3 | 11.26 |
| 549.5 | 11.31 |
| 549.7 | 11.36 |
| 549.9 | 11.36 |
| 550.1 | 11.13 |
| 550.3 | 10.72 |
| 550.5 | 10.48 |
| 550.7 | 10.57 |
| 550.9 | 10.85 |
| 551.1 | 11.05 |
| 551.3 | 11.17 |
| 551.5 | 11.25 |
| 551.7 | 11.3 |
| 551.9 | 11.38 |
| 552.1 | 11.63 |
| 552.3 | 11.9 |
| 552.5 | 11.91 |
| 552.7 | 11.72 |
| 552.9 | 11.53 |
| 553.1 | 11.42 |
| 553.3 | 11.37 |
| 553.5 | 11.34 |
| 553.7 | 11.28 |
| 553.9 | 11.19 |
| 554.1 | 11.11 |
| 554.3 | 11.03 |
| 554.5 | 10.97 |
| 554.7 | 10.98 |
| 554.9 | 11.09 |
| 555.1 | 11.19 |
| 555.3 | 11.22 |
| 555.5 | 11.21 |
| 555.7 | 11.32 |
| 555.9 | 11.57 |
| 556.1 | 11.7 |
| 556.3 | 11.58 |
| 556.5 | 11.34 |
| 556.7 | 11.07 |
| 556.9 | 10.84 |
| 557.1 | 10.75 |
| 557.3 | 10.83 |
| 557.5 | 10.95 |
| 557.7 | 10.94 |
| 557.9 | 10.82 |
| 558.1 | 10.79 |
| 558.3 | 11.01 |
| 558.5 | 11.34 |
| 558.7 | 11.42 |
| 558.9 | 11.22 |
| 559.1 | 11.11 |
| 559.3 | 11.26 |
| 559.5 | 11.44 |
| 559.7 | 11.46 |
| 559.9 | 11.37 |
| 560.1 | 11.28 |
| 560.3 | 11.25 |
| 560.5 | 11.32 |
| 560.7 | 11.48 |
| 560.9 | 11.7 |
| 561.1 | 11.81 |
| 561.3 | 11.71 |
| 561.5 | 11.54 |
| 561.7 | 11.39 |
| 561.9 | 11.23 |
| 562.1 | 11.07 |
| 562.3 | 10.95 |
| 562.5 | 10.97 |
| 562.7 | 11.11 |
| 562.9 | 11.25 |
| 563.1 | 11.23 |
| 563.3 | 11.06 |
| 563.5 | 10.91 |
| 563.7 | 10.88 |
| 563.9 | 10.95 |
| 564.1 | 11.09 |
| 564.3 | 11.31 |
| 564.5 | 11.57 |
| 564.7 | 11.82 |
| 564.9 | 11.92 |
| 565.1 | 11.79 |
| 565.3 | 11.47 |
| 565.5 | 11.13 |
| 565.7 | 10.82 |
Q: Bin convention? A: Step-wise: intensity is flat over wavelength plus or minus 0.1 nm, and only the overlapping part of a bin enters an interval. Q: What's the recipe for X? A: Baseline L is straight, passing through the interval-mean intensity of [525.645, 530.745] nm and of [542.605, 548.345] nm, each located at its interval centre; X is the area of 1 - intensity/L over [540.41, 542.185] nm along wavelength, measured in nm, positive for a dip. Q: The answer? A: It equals 0.01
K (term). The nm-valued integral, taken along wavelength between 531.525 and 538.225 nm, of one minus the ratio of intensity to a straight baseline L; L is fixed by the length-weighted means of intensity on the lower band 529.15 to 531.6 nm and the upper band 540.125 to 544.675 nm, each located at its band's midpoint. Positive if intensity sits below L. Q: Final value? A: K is 0.15 nm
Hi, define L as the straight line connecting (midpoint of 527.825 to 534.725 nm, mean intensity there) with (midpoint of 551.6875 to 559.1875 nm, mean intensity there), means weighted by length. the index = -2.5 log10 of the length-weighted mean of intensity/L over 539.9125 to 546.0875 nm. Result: 0.01 mag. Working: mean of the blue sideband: 10.9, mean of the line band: 11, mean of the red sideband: 11.2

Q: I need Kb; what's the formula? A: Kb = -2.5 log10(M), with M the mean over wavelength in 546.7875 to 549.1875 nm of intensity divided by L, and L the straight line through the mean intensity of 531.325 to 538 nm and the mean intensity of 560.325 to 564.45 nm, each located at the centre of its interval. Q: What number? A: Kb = 0.04 mag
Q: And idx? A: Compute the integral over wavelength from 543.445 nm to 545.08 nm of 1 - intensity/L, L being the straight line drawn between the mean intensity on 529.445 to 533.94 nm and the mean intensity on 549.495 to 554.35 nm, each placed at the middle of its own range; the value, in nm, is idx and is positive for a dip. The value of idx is -0.06 nm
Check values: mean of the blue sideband 11.1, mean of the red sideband 11.3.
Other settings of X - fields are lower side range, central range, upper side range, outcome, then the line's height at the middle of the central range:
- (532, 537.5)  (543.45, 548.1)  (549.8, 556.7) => 0.035 nm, 11.1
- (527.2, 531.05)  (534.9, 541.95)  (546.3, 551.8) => -0.191 nm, 10.9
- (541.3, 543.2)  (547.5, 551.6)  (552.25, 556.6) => 0.134 nm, 11.3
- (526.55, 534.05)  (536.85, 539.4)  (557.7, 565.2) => -0.102 nm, 10.9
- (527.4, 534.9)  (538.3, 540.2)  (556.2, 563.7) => -0.042 nm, 10.9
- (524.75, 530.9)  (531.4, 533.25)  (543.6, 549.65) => -0.021 nm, 10.7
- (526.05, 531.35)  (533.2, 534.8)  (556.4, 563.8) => 0.015 nm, 10.7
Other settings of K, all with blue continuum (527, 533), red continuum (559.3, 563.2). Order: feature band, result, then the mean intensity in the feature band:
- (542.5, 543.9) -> -0.04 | 11.3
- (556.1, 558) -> 0.04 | 11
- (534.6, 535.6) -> -0.05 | 11.5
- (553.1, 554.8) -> 0.01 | 11.2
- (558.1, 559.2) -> 0.01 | 11.2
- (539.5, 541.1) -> 0.08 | 10.5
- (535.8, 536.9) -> -0.03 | 11.3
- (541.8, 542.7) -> -0.01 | 11.2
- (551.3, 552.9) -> -0.05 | 11.6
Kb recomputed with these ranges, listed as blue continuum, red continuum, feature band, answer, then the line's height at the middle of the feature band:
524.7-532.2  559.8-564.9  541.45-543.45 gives -0.02 mag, 11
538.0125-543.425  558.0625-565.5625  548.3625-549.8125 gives 0.00 mag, 11.1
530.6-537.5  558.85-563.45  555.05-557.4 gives 0.01 mag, 11.3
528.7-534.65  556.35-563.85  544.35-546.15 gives 0.03 mag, 11.1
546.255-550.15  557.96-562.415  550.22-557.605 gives -0.01 mag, 11.1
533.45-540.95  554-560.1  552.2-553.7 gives -0.04 mag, 11.2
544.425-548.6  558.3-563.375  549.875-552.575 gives -0.02 mag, 11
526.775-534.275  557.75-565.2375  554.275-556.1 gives 0.00 mag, 11.2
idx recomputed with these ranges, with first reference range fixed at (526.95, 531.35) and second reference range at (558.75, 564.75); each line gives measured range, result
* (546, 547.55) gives 0.000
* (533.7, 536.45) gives -0.090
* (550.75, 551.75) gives 0.005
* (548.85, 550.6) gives 0.002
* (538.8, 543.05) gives 0.018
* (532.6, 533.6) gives 0.035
